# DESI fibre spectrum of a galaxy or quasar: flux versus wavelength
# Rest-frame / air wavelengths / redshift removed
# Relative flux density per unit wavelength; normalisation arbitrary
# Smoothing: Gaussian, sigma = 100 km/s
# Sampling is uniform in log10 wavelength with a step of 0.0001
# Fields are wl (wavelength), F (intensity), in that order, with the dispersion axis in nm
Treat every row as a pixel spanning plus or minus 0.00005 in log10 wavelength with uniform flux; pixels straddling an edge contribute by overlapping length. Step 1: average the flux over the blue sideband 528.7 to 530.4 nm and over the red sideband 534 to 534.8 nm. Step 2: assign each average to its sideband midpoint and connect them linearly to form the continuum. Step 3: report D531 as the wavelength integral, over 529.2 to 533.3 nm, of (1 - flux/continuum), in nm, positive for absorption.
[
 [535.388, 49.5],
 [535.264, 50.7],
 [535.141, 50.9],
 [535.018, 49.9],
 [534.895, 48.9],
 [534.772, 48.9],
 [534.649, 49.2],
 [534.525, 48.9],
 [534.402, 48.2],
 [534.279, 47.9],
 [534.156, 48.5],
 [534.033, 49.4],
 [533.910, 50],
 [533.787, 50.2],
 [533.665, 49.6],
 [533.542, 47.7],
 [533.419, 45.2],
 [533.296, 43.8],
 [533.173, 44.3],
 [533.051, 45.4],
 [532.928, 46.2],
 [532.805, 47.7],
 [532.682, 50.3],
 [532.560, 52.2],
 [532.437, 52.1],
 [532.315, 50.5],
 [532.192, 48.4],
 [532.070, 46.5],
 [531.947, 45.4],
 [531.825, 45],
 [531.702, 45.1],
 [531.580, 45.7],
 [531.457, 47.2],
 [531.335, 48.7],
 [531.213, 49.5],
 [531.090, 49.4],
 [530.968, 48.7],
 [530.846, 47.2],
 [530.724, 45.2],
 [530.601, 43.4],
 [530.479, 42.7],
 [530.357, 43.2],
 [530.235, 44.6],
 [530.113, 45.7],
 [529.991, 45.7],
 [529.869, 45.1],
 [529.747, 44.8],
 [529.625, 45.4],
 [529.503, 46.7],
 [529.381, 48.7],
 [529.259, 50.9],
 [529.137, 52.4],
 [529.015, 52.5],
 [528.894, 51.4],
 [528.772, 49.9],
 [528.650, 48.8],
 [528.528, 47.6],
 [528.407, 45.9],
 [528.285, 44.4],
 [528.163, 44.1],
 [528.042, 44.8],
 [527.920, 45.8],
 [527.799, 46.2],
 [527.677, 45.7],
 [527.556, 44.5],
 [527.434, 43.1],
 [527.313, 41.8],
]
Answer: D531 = 0.101 nm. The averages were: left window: 47.7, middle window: 46.8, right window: 48.6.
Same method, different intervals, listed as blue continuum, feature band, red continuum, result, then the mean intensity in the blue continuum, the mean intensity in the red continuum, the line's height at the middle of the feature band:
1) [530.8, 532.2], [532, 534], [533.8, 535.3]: 0.00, 47.2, 49.3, 48.2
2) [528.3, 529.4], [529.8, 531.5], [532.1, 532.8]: 0.13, 49.6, 50.3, 50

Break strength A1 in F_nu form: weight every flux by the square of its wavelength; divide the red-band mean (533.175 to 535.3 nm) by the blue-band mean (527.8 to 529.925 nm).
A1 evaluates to 1.0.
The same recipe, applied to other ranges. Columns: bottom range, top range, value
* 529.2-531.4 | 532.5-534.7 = 1.05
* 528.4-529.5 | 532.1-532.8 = 1.02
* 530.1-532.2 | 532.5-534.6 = 1.05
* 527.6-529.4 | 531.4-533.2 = 1.01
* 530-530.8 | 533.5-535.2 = 1.13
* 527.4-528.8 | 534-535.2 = 1.10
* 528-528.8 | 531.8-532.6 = 1.06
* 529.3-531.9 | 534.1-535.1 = 1.08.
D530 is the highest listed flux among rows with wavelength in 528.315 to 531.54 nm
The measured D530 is 52.5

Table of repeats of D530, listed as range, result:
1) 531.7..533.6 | 52.2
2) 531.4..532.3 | 48.4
